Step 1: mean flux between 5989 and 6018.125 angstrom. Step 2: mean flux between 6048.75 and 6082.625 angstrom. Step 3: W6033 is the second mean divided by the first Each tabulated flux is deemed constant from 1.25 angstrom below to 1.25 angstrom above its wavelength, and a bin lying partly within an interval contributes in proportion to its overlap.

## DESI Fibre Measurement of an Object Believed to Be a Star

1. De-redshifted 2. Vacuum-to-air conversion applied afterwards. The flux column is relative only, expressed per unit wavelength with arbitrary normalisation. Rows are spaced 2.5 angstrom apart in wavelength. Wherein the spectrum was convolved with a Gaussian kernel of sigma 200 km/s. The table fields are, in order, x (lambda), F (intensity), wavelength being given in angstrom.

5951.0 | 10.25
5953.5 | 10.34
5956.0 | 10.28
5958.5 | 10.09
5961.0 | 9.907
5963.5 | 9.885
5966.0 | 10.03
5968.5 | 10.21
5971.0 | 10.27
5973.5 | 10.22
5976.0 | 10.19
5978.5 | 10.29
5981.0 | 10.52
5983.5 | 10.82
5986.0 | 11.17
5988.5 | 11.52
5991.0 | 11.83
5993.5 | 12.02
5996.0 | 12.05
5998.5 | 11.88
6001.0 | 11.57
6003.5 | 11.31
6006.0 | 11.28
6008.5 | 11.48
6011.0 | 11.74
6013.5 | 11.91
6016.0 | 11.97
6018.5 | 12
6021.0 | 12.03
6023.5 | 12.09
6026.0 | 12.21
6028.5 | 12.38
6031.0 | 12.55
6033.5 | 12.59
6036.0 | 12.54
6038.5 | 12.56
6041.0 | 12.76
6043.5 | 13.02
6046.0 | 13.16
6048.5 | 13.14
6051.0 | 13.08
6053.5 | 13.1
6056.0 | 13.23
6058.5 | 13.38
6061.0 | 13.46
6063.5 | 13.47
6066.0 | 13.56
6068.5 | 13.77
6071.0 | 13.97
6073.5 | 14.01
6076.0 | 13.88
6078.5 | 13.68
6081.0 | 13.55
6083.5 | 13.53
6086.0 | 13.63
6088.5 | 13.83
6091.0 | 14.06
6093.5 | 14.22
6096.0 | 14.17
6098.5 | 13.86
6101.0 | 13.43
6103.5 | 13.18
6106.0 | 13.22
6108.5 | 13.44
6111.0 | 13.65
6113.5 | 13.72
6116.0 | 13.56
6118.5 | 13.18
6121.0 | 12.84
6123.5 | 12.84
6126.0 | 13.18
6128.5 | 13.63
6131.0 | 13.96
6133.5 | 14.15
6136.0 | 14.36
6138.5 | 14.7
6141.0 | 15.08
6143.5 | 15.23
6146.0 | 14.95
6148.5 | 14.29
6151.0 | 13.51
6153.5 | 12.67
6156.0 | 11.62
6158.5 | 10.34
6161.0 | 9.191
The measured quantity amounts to 1.15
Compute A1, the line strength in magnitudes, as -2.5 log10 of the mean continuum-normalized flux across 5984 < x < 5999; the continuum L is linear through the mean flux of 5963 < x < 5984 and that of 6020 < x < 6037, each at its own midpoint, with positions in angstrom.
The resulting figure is -0.07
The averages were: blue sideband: 10.3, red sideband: 12.3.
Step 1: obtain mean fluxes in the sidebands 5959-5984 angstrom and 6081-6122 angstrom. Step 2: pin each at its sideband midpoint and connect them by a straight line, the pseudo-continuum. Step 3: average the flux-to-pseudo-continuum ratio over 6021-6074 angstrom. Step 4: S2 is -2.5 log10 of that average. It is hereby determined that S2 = -0.07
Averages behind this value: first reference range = 10.2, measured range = 13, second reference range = 13.6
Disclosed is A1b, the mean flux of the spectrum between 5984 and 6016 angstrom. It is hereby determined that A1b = 11.6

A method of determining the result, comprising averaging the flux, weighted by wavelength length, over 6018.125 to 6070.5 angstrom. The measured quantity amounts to 12.9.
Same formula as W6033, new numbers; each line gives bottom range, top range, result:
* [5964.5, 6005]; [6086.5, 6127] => 1.23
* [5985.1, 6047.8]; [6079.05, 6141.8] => 1.13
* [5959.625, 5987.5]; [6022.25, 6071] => 1.26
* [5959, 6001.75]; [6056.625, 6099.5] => 1.27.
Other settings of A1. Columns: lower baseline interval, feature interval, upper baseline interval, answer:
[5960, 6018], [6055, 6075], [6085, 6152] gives -0.08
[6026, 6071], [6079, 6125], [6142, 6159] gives -0.03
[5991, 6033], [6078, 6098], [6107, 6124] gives -0.07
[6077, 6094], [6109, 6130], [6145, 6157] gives 0.02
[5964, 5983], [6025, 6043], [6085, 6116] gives -0.06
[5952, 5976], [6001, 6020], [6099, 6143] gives -0.05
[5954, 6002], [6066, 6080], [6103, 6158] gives -0.10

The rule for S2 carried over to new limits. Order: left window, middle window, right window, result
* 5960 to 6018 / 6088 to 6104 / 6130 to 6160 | -0.080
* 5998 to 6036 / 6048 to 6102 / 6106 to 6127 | -0.075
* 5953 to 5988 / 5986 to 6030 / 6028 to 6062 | -0.018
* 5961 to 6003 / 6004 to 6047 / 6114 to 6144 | -0.042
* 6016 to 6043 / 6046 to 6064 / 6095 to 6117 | -0.040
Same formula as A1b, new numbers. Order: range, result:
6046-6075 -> 13.5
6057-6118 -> 13.7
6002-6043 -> 12.1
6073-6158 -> 13.7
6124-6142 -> 14.1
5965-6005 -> 11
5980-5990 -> 11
